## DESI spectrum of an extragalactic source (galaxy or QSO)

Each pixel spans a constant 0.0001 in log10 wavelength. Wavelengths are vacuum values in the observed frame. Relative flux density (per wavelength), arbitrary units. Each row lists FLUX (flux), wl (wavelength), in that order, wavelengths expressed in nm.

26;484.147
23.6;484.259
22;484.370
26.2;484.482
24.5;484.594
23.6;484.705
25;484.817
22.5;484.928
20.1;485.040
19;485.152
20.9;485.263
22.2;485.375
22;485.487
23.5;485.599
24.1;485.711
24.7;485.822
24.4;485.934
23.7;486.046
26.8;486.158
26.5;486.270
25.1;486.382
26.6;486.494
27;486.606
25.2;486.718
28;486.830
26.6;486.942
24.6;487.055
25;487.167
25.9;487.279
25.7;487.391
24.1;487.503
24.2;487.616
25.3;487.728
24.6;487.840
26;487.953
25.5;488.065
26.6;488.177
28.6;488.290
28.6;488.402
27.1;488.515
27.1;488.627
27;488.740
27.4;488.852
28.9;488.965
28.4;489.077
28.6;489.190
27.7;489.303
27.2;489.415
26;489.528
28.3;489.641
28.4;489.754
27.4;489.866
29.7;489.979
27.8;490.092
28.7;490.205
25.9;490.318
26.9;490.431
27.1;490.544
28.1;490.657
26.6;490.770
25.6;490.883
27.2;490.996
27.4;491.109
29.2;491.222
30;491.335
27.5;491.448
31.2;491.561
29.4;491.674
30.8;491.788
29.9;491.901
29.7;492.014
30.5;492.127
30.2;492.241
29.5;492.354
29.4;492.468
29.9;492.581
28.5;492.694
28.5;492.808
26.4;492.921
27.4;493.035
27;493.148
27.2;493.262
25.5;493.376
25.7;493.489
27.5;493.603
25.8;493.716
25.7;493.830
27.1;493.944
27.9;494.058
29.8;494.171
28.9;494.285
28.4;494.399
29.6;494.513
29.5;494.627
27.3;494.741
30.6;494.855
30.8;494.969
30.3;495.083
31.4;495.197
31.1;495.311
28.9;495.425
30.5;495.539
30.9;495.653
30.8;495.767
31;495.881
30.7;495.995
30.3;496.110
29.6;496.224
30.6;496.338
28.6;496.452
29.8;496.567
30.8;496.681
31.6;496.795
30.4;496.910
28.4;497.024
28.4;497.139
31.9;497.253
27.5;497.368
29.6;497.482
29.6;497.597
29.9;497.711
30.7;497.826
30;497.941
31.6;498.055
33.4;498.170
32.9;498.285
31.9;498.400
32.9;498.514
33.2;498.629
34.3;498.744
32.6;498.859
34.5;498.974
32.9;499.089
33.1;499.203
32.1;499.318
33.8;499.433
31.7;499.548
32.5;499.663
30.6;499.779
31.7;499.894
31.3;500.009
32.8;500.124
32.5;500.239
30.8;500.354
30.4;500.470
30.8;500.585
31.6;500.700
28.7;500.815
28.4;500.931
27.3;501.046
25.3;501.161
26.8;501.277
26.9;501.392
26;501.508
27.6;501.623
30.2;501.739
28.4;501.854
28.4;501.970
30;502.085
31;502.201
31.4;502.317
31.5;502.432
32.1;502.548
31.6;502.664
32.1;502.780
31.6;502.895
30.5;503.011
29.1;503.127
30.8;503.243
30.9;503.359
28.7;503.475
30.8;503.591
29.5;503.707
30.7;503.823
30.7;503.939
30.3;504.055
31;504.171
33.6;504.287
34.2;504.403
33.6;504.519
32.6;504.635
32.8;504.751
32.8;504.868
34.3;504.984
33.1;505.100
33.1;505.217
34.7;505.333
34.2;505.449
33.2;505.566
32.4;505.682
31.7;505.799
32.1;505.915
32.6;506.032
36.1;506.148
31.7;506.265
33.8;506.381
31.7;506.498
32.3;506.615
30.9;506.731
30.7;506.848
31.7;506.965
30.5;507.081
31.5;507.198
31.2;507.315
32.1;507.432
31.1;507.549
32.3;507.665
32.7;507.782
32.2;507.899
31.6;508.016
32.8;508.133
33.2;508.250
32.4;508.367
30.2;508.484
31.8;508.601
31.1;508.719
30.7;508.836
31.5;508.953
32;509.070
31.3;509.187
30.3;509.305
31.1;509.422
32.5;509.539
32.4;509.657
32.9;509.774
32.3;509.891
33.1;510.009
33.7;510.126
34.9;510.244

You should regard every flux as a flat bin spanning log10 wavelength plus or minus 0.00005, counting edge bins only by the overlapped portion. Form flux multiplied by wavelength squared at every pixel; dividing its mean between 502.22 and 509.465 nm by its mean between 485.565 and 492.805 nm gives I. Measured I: 1.25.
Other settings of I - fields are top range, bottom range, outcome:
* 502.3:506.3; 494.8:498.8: 1.08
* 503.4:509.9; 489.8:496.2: 1.18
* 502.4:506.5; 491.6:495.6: 1.17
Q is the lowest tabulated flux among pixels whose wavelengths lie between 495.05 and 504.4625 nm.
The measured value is 25.3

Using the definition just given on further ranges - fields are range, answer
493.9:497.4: 27.1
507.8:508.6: 30.2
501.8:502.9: 28.4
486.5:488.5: 24.1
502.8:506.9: 28.7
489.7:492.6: 25.6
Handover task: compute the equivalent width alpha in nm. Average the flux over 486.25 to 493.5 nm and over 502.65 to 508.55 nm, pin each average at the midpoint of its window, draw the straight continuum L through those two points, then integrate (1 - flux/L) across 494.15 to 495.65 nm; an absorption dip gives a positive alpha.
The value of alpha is -0.05 nm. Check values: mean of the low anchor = 27.5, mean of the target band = 29.8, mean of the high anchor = 32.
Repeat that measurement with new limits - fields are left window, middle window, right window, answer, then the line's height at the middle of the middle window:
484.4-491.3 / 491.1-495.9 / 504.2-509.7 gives -0.19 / 27.8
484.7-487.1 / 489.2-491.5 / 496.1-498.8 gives -0.08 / 26.7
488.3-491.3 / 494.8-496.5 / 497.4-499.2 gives 0.01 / 30.6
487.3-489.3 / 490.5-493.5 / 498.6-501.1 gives -0.01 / 28.3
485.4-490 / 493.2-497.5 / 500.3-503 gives -0.18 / 28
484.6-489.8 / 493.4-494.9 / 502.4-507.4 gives 0.01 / 28.1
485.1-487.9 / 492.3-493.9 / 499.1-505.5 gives -0.01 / 27.3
